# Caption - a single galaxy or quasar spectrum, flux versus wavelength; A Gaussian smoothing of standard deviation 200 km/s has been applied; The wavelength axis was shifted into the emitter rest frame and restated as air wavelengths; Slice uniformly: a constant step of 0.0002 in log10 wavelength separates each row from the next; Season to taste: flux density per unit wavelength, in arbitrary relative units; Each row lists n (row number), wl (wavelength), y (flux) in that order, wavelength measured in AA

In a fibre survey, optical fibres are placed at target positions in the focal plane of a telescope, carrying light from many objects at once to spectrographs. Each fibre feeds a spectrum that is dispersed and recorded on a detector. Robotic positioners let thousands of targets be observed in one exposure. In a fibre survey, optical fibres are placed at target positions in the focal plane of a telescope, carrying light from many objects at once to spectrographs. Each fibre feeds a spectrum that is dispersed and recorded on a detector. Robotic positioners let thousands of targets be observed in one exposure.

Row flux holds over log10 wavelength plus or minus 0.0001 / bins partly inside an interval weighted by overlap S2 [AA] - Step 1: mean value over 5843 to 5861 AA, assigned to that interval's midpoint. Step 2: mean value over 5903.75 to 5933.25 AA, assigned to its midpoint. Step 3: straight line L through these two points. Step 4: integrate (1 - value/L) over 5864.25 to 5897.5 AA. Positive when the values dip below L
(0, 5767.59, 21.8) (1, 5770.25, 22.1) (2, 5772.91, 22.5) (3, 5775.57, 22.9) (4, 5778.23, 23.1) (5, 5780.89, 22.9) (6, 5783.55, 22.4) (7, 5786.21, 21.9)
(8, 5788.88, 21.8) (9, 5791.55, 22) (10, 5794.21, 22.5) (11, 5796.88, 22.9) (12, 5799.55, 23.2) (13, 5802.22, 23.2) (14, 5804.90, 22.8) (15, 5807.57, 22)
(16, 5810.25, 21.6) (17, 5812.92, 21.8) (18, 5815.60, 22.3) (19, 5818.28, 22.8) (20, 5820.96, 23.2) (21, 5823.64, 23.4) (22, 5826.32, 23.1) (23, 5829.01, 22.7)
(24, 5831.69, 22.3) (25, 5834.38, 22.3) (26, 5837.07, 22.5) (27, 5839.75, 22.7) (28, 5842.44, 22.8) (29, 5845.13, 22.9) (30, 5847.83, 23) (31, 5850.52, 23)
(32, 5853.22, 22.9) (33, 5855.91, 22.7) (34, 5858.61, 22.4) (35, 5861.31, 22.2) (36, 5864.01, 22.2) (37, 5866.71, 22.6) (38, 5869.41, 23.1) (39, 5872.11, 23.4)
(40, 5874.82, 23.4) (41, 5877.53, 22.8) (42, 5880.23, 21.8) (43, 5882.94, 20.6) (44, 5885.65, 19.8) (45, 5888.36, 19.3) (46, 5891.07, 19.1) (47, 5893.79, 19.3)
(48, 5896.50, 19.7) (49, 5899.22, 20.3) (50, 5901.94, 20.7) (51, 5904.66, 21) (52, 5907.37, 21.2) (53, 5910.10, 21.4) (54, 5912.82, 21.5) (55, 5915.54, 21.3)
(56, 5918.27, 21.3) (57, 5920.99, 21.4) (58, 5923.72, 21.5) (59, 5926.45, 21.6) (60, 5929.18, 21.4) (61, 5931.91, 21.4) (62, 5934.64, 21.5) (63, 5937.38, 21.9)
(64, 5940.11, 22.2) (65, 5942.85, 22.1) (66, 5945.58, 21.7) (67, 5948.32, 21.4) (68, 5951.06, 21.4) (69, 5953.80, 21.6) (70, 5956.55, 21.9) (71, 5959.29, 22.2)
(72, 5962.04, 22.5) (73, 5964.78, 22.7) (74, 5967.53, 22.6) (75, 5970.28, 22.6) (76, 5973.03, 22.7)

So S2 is 1.3 AA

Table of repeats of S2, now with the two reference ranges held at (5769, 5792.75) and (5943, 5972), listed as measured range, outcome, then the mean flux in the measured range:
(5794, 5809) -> -0.28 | 22.8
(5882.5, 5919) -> 2.84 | 20.4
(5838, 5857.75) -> -0.50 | 22.8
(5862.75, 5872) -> -0.21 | 22.8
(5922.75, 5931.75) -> 0.26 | 21.5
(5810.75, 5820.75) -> 0.00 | 22.3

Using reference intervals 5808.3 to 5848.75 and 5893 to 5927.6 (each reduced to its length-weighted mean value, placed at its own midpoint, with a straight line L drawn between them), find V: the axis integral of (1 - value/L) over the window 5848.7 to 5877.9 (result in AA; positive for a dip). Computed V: -1.2 AA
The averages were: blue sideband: 22.6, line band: 22.8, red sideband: 21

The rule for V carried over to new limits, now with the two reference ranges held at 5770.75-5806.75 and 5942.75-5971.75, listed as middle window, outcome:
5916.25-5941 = 0.67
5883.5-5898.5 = 1.84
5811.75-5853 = -0.49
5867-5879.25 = -0.41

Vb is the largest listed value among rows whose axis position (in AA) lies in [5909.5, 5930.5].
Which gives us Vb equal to 21.6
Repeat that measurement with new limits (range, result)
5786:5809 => 23.2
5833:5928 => 23.4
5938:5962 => 22.2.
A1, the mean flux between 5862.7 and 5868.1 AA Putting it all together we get 22.4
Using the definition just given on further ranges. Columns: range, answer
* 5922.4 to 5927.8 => 21.5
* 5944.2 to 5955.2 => 21.5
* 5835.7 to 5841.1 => 22.6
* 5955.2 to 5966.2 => 22.3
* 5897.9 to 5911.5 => 20.9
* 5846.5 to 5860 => 22.8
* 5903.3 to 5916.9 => 21.3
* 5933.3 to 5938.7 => 21.7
